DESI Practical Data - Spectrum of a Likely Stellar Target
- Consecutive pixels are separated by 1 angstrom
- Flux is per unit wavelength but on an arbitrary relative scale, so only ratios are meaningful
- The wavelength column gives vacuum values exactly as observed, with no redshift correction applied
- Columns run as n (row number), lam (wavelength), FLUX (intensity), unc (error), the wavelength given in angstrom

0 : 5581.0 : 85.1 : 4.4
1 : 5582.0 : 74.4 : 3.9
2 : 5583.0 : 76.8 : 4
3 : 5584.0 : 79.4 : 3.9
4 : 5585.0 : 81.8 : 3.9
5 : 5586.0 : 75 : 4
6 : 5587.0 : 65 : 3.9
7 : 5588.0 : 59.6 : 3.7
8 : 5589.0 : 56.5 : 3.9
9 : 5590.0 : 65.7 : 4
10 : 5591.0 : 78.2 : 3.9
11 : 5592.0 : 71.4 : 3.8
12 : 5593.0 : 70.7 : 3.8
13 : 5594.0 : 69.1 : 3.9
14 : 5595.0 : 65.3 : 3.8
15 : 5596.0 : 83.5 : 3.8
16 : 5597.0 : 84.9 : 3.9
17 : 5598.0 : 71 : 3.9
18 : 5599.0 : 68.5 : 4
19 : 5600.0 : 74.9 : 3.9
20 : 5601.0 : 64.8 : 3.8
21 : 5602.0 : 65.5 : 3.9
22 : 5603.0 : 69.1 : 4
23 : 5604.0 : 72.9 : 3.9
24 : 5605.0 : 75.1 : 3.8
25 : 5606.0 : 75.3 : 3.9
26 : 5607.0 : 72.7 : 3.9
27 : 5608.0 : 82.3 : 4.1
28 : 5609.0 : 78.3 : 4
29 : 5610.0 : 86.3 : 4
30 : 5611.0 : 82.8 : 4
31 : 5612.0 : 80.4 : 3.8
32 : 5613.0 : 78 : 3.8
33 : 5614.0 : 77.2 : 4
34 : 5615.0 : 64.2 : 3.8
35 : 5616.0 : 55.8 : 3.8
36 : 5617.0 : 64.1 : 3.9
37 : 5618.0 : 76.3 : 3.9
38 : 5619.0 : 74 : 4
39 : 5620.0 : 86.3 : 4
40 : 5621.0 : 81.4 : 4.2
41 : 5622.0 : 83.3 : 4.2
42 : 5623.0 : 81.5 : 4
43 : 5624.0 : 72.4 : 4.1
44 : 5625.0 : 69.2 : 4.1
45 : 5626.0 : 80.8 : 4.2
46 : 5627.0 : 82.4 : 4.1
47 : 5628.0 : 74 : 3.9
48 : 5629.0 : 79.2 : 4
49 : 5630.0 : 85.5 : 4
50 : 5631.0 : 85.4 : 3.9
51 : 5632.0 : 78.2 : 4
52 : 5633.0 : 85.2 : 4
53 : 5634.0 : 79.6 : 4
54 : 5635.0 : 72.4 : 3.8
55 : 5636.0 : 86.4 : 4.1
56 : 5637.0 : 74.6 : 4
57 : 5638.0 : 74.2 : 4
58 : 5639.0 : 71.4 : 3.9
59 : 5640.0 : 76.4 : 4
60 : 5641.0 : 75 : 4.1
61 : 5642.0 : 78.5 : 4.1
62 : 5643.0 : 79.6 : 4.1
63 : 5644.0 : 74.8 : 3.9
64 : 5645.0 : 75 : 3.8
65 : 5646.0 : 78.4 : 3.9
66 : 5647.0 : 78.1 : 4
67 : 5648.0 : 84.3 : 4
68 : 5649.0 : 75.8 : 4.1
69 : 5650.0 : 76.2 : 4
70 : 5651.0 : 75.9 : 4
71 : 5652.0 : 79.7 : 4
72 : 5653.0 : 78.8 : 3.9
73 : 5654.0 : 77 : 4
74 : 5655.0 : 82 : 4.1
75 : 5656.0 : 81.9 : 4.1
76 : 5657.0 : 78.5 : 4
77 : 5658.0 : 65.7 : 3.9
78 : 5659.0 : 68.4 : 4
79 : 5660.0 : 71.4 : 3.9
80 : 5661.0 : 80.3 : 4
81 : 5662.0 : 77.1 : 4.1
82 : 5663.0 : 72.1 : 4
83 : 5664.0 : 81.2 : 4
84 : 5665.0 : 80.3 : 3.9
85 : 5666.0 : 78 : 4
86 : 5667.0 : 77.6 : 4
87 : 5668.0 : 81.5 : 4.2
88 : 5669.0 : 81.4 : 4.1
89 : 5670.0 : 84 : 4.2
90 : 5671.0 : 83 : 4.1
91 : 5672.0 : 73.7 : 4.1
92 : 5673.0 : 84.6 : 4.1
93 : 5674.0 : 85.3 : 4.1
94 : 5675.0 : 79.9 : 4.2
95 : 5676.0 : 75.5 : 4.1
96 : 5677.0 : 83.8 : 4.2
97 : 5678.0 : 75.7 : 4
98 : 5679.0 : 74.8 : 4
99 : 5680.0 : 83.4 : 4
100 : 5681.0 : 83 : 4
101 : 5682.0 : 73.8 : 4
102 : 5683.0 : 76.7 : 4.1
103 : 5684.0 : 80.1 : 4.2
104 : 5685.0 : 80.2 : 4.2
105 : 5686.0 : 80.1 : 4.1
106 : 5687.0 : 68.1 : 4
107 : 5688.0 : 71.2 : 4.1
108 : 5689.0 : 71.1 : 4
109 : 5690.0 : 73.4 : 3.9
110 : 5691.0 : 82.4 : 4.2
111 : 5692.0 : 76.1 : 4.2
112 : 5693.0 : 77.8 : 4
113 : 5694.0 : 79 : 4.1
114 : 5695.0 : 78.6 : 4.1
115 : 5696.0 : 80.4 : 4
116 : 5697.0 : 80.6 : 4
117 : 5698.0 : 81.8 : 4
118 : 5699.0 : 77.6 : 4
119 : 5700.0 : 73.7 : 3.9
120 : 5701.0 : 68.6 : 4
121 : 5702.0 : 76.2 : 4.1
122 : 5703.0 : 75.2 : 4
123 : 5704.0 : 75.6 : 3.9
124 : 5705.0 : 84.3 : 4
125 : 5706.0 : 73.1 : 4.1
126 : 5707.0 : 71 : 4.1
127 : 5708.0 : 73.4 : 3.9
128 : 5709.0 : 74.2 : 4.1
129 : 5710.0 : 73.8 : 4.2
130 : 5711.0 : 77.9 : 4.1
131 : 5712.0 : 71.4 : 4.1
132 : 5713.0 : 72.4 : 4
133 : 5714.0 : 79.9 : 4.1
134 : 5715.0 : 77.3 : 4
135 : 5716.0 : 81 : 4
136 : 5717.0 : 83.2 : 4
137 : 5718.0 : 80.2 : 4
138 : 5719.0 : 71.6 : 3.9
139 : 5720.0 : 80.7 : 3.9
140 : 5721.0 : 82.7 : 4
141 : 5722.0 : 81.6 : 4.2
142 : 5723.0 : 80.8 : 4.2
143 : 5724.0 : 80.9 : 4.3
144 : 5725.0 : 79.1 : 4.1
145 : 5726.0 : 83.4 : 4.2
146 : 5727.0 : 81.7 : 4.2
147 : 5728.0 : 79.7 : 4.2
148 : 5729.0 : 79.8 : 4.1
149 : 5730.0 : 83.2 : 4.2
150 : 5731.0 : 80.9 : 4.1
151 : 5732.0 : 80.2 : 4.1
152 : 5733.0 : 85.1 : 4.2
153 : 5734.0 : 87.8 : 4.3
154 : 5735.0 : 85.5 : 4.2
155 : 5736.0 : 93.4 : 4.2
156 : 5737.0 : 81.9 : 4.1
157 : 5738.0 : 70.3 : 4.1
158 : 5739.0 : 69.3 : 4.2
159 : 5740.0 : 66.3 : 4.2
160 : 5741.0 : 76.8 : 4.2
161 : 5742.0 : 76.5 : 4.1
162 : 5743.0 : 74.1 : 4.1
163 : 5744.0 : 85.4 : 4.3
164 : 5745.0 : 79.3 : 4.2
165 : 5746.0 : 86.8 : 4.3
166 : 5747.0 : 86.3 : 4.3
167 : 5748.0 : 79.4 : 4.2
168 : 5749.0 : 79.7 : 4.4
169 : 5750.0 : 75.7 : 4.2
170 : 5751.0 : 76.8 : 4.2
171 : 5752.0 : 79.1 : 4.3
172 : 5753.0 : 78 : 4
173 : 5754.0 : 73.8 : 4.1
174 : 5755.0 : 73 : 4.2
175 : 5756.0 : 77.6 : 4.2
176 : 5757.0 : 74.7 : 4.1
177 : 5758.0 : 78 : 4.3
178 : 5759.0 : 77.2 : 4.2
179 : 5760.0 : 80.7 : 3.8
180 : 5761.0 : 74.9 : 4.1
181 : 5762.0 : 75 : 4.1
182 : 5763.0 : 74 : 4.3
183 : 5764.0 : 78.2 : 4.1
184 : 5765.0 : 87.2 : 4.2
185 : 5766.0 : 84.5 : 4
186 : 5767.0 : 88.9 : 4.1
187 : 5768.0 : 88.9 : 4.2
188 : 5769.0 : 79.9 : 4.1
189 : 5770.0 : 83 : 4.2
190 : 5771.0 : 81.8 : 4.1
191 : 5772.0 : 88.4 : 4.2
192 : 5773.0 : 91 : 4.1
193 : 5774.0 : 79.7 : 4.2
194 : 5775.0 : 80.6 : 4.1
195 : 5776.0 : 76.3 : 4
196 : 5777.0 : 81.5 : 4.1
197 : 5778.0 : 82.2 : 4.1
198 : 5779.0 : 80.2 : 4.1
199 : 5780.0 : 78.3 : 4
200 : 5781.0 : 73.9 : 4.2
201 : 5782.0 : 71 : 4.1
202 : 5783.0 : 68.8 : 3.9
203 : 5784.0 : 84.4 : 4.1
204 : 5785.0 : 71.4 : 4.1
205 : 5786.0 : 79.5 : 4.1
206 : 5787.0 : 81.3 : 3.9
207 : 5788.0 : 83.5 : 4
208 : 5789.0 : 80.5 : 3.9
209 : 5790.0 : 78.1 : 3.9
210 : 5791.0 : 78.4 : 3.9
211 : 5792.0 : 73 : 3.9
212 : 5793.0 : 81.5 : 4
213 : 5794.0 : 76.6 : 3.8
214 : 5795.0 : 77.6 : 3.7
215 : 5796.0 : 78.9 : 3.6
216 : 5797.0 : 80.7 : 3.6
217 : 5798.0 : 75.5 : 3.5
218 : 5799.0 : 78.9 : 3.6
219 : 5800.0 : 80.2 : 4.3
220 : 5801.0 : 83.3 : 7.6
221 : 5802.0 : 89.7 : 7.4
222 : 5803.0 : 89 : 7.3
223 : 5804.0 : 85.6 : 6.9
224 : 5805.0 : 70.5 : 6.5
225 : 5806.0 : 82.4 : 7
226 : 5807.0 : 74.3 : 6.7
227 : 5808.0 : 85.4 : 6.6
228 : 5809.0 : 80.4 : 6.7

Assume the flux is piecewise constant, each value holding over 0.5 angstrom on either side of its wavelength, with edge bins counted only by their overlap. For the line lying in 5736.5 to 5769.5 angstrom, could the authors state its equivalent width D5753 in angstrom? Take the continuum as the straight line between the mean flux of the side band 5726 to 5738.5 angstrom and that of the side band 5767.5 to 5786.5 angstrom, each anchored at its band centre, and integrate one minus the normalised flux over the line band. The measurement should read 1.2 angstrom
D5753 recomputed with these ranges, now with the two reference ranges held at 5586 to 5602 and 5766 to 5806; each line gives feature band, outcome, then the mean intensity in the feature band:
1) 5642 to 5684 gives -2.6 angstrom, 78.3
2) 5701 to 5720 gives 0.0 angstrom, 76.1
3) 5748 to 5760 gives 0.3 angstrom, 77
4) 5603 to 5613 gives -1.0 angstrom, 78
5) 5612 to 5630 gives -1.1 angstrom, 75.7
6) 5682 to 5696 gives -0.3 angstrom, 76.6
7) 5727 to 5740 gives -0.6 angstrom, 80.9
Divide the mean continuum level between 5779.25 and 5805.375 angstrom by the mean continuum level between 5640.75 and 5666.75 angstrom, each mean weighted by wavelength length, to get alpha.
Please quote 1.02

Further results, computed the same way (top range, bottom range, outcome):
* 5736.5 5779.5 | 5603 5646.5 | 1.03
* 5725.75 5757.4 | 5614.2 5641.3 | 1.04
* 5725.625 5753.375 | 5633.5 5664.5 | 1.04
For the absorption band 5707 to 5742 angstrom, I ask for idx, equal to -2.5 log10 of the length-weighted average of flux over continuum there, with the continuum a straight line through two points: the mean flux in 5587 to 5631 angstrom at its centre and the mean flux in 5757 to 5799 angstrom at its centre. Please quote -0.01 mag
